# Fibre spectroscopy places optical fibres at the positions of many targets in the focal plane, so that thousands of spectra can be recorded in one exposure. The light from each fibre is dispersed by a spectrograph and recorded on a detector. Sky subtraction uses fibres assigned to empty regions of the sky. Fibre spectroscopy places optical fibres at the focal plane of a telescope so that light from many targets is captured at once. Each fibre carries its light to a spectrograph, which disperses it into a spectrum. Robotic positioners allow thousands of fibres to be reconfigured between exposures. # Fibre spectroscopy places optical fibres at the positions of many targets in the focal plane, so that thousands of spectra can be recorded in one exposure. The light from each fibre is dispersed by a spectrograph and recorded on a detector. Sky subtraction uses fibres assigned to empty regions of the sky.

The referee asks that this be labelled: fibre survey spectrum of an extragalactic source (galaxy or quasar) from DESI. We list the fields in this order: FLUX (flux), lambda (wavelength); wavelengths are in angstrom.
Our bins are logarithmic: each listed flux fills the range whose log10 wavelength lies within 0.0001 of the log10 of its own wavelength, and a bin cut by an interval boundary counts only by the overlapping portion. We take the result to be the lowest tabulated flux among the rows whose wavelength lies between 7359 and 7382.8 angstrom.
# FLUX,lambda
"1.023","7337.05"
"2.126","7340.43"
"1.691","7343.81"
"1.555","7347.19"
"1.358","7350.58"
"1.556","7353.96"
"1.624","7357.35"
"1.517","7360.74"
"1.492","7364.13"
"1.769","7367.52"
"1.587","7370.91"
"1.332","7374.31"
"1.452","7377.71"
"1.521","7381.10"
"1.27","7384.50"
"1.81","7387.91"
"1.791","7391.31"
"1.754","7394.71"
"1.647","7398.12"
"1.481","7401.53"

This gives 1.332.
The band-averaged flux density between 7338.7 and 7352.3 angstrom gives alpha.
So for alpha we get 1.68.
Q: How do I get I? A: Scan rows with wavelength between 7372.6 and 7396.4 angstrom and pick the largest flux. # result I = 1.81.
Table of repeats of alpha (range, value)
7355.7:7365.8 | 1.54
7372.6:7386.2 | 1.39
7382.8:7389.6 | 1.54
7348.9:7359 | 1.51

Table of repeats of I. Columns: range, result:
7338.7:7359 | 2.126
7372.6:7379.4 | 1.452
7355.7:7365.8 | 1.624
